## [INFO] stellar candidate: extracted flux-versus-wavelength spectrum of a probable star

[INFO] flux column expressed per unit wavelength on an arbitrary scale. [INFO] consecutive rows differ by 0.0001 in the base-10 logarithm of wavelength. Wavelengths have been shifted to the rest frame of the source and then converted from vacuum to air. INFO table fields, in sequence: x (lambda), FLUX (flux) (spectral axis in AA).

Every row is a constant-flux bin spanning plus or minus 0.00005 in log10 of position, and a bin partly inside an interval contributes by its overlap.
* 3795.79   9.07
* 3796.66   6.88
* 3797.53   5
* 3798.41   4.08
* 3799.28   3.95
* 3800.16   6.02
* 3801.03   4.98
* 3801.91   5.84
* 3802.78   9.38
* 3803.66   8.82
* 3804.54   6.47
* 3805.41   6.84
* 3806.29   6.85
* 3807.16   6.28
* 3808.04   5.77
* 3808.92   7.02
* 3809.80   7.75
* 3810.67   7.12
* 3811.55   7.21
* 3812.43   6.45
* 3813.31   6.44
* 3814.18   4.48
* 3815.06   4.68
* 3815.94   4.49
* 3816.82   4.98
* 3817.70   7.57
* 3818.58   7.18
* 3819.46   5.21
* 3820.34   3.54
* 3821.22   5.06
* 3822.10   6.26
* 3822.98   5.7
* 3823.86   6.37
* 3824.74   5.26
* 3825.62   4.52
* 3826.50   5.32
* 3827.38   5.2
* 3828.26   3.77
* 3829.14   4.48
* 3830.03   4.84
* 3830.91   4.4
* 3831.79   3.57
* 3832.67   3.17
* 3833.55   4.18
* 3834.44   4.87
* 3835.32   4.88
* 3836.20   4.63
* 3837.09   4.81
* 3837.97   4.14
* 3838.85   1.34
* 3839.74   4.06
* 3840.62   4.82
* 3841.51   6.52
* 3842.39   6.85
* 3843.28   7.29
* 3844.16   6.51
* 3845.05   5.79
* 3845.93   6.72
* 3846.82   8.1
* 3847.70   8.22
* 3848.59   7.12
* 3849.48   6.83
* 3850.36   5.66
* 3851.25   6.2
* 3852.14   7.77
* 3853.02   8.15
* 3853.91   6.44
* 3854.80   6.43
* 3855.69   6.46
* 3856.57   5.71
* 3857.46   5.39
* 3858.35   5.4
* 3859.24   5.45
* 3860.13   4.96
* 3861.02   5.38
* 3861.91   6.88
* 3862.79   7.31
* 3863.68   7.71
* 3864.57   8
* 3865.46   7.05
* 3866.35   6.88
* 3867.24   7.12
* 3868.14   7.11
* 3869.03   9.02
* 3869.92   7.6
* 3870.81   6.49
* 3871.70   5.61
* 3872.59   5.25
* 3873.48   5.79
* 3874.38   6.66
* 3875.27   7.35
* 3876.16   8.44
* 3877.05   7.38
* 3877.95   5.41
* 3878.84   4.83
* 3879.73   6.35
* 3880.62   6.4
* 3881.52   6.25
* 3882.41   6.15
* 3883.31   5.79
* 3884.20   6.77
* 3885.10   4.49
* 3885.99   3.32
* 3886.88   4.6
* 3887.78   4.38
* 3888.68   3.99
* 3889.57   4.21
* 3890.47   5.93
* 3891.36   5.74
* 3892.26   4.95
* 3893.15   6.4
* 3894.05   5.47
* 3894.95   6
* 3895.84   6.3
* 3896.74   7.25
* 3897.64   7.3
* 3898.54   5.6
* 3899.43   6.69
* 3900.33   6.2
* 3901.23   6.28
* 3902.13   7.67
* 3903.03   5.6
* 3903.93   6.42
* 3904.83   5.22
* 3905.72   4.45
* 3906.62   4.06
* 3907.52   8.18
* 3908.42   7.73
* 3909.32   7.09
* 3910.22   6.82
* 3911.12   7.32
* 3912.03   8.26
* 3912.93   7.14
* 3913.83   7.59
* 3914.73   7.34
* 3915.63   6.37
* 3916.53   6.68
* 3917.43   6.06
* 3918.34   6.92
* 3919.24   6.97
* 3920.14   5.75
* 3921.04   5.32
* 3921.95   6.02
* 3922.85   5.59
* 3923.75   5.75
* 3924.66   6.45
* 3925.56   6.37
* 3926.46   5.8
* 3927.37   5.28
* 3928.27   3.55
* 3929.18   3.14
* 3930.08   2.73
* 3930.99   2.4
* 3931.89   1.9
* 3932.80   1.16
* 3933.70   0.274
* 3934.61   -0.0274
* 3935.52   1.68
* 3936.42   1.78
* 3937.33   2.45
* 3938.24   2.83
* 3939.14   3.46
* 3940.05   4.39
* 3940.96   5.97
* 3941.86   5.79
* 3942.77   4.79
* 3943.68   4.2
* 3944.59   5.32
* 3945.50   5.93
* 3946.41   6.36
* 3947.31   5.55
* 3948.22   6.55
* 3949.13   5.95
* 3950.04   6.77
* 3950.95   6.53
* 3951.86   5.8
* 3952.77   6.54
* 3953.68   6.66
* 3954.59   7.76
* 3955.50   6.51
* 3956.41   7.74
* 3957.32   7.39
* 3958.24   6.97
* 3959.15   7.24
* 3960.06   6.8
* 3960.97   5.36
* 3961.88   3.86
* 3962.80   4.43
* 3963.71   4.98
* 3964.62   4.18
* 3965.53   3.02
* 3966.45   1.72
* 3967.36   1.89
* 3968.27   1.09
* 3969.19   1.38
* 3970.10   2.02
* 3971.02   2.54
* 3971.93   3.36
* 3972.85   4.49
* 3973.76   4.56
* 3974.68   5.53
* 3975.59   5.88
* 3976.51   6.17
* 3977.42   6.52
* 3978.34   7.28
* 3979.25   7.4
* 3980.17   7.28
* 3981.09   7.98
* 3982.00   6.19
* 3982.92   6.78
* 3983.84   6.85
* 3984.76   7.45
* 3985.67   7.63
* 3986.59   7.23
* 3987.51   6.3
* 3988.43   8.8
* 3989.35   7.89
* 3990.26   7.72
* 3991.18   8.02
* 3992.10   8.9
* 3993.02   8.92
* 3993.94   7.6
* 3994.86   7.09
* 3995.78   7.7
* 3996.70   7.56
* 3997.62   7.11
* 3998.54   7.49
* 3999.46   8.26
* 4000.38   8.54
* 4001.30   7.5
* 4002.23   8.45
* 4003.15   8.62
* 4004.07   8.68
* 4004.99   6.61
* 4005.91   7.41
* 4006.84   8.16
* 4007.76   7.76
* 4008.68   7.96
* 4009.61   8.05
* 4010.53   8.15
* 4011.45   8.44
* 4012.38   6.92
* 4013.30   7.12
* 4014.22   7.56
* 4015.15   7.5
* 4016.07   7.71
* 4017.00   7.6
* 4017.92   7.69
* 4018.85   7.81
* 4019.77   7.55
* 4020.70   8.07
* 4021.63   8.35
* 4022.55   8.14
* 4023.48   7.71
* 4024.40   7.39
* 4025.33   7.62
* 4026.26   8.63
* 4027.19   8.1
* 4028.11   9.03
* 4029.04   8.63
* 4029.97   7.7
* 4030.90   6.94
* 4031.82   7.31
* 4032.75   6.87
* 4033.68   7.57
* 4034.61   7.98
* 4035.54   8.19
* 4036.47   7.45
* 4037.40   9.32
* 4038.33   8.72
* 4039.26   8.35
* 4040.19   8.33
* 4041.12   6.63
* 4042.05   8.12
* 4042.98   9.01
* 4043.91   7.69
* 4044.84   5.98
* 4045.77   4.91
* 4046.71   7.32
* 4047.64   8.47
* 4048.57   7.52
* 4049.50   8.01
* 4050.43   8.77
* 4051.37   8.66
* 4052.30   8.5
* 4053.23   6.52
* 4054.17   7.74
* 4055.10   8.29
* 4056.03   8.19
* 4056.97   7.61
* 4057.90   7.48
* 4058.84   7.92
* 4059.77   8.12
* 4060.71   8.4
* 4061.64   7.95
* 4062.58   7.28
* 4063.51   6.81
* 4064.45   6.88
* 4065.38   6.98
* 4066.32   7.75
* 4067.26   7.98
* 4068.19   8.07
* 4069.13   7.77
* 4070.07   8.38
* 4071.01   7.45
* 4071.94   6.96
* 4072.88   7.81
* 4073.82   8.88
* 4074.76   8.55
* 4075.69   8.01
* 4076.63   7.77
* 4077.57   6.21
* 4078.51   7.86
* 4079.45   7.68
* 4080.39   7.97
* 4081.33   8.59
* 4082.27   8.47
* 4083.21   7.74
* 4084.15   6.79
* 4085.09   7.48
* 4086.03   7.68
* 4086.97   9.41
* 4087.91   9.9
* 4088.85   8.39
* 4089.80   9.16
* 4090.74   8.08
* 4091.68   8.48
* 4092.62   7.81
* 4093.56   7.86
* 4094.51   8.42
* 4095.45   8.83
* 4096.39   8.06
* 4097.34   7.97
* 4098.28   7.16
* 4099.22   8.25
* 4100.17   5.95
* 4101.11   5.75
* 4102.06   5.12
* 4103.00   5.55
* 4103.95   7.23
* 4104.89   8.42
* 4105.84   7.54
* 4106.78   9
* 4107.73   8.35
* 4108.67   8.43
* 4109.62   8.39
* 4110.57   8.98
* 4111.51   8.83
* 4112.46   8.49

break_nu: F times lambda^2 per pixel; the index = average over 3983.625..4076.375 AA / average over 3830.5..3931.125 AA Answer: 1.40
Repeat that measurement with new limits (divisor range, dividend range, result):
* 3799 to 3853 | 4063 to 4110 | 1.54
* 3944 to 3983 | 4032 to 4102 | 1.52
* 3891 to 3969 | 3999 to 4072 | 1.54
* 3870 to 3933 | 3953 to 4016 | 1.17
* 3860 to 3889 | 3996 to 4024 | 1.33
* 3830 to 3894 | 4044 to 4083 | 1.44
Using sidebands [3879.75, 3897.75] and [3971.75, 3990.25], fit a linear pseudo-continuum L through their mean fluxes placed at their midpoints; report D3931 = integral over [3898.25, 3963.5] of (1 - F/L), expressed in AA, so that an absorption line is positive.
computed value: 6.0 AA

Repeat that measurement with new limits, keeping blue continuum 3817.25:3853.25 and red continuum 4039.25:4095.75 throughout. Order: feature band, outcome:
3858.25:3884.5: -3.1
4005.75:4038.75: -2.0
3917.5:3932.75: 3.6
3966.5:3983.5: 5.2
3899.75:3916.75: -1.1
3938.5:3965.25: 3.6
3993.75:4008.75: -1.2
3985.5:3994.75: -1.0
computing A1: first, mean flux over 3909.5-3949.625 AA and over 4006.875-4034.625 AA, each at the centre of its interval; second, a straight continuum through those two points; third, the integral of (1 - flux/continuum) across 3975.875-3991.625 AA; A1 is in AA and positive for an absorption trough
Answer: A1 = -1.4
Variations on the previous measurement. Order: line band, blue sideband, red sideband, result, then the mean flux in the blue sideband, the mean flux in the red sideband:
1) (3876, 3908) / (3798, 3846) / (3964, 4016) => 0.82 AA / 5.53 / 6.6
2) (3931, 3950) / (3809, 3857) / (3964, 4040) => 7.84 AA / 5.67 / 7.03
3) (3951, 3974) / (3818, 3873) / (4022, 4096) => 7.25 AA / 5.86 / 7.9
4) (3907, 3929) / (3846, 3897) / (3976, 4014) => 1.02 AA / 6.28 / 7.62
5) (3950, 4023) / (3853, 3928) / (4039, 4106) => 4.02 AA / 6.25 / 7.74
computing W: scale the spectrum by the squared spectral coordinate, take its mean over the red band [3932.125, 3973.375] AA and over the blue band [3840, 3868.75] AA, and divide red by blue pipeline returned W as 0.7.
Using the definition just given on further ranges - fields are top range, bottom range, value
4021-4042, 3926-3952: 2.05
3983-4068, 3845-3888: 1.31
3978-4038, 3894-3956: 1.48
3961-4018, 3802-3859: 1.22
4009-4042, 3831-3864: 1.48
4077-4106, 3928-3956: 1.91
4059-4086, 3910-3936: 1.66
